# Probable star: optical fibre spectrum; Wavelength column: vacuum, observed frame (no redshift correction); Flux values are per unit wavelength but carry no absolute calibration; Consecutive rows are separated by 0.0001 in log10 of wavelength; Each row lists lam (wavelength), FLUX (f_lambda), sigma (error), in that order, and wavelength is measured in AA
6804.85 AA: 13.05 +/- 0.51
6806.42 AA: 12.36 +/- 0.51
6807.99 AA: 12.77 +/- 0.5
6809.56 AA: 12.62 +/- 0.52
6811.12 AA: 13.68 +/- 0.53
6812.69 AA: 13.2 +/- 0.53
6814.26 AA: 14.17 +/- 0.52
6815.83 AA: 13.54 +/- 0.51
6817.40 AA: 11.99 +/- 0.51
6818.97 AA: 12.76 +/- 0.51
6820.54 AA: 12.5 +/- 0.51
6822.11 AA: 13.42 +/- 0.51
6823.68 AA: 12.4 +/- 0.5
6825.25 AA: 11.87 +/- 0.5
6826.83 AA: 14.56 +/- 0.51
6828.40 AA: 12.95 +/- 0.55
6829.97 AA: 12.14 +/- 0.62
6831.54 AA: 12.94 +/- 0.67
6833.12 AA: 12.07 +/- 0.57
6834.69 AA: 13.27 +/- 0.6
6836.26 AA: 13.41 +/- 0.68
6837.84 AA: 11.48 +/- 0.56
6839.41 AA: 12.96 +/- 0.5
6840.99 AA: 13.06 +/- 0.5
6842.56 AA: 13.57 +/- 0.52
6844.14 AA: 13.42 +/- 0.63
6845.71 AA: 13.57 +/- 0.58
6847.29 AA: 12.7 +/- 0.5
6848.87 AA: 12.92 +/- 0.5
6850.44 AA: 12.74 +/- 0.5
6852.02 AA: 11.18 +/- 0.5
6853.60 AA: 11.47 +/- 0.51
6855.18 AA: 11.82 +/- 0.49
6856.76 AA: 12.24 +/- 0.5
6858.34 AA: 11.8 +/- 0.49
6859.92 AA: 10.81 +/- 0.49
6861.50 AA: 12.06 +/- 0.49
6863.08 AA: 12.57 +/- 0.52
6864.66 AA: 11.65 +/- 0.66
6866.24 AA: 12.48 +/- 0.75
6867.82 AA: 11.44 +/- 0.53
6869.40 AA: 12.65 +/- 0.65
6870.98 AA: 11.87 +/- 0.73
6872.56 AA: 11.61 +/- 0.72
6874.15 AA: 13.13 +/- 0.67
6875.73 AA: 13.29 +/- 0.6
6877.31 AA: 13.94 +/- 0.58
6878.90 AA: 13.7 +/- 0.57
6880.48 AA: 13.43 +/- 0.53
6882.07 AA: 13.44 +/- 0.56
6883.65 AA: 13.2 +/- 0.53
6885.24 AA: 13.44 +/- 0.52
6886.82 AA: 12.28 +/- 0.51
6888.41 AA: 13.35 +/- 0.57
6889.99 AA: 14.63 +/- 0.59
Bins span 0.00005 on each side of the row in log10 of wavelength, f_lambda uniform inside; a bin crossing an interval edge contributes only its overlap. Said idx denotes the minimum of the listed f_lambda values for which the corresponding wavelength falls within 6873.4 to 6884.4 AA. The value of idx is 13.13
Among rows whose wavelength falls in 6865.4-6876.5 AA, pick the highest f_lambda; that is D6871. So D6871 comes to 13.29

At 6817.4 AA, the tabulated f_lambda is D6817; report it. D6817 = 11.99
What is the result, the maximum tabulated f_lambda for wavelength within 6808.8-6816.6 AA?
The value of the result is 14.17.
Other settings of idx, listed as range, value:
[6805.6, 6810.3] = 12.36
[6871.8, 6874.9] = 11.61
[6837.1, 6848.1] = 11.48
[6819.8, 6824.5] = 12.4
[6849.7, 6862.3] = 10.81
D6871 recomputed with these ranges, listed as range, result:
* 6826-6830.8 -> 14.56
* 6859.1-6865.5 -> 12.57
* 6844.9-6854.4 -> 13.57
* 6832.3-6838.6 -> 13.41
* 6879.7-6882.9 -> 13.44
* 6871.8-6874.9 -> 13.13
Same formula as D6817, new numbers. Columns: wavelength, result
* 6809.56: 12.62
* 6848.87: 12.92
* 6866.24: 12.48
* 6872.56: 11.61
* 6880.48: 13.43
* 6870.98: 11.87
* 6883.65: 13.2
